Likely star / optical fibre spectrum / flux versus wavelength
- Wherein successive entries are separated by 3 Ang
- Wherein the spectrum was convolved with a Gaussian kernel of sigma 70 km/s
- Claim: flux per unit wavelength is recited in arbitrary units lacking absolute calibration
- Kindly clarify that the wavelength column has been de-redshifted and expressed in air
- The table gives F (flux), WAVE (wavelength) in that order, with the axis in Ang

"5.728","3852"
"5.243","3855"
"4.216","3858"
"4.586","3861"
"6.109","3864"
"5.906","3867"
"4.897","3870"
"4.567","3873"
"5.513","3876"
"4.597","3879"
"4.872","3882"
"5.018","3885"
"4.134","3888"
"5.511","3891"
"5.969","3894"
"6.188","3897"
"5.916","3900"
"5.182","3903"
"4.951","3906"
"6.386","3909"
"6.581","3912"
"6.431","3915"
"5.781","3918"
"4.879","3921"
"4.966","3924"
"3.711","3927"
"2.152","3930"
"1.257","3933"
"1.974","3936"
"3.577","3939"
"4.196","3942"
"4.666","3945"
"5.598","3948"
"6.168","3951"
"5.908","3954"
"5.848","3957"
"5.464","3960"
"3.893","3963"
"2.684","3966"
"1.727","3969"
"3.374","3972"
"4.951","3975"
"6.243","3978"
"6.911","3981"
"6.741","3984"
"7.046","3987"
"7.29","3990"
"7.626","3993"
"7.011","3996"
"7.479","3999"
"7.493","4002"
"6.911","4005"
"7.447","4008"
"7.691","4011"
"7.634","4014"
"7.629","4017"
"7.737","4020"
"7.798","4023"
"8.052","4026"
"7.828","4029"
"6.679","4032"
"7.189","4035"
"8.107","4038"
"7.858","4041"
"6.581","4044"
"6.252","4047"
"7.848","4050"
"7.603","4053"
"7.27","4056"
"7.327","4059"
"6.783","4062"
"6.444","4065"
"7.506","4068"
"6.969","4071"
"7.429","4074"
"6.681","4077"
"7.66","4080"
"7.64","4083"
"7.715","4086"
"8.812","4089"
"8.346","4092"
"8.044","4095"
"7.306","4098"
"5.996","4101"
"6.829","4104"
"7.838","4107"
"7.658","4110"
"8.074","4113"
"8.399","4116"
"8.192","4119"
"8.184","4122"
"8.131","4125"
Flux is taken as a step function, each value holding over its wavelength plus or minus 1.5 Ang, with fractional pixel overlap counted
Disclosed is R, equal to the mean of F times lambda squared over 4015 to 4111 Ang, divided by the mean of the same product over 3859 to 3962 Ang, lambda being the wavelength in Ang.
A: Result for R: 1.61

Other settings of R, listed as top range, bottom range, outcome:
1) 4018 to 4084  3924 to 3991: 1.67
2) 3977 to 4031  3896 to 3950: 1.64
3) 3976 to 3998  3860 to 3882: 1.43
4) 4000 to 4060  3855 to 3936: 1.61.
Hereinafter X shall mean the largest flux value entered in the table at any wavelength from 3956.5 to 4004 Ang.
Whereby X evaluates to 7.626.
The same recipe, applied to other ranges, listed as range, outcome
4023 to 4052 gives 8.107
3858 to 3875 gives 6.109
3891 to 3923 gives 6.581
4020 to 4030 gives 8.052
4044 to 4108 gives 8.812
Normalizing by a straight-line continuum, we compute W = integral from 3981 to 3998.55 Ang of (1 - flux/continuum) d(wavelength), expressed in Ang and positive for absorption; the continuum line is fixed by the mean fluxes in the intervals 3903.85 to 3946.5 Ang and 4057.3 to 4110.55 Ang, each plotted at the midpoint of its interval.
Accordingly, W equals -4.8 Ang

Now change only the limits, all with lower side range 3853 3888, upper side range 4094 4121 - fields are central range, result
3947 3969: 4.1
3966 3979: 4.9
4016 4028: -2.1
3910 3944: 8.6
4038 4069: -0.8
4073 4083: 0.0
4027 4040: -1.3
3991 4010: -2.7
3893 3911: -1.4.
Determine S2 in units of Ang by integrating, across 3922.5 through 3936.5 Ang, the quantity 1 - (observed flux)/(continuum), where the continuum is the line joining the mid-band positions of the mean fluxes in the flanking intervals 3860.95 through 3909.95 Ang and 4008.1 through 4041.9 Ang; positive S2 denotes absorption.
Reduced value 7.3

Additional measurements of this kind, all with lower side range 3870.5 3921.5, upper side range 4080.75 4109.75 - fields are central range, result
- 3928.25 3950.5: 9.23 Ang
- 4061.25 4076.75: 0.68 Ang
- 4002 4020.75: -2.23 Ang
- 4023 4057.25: -1.94 Ang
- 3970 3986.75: 1.90 Ang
